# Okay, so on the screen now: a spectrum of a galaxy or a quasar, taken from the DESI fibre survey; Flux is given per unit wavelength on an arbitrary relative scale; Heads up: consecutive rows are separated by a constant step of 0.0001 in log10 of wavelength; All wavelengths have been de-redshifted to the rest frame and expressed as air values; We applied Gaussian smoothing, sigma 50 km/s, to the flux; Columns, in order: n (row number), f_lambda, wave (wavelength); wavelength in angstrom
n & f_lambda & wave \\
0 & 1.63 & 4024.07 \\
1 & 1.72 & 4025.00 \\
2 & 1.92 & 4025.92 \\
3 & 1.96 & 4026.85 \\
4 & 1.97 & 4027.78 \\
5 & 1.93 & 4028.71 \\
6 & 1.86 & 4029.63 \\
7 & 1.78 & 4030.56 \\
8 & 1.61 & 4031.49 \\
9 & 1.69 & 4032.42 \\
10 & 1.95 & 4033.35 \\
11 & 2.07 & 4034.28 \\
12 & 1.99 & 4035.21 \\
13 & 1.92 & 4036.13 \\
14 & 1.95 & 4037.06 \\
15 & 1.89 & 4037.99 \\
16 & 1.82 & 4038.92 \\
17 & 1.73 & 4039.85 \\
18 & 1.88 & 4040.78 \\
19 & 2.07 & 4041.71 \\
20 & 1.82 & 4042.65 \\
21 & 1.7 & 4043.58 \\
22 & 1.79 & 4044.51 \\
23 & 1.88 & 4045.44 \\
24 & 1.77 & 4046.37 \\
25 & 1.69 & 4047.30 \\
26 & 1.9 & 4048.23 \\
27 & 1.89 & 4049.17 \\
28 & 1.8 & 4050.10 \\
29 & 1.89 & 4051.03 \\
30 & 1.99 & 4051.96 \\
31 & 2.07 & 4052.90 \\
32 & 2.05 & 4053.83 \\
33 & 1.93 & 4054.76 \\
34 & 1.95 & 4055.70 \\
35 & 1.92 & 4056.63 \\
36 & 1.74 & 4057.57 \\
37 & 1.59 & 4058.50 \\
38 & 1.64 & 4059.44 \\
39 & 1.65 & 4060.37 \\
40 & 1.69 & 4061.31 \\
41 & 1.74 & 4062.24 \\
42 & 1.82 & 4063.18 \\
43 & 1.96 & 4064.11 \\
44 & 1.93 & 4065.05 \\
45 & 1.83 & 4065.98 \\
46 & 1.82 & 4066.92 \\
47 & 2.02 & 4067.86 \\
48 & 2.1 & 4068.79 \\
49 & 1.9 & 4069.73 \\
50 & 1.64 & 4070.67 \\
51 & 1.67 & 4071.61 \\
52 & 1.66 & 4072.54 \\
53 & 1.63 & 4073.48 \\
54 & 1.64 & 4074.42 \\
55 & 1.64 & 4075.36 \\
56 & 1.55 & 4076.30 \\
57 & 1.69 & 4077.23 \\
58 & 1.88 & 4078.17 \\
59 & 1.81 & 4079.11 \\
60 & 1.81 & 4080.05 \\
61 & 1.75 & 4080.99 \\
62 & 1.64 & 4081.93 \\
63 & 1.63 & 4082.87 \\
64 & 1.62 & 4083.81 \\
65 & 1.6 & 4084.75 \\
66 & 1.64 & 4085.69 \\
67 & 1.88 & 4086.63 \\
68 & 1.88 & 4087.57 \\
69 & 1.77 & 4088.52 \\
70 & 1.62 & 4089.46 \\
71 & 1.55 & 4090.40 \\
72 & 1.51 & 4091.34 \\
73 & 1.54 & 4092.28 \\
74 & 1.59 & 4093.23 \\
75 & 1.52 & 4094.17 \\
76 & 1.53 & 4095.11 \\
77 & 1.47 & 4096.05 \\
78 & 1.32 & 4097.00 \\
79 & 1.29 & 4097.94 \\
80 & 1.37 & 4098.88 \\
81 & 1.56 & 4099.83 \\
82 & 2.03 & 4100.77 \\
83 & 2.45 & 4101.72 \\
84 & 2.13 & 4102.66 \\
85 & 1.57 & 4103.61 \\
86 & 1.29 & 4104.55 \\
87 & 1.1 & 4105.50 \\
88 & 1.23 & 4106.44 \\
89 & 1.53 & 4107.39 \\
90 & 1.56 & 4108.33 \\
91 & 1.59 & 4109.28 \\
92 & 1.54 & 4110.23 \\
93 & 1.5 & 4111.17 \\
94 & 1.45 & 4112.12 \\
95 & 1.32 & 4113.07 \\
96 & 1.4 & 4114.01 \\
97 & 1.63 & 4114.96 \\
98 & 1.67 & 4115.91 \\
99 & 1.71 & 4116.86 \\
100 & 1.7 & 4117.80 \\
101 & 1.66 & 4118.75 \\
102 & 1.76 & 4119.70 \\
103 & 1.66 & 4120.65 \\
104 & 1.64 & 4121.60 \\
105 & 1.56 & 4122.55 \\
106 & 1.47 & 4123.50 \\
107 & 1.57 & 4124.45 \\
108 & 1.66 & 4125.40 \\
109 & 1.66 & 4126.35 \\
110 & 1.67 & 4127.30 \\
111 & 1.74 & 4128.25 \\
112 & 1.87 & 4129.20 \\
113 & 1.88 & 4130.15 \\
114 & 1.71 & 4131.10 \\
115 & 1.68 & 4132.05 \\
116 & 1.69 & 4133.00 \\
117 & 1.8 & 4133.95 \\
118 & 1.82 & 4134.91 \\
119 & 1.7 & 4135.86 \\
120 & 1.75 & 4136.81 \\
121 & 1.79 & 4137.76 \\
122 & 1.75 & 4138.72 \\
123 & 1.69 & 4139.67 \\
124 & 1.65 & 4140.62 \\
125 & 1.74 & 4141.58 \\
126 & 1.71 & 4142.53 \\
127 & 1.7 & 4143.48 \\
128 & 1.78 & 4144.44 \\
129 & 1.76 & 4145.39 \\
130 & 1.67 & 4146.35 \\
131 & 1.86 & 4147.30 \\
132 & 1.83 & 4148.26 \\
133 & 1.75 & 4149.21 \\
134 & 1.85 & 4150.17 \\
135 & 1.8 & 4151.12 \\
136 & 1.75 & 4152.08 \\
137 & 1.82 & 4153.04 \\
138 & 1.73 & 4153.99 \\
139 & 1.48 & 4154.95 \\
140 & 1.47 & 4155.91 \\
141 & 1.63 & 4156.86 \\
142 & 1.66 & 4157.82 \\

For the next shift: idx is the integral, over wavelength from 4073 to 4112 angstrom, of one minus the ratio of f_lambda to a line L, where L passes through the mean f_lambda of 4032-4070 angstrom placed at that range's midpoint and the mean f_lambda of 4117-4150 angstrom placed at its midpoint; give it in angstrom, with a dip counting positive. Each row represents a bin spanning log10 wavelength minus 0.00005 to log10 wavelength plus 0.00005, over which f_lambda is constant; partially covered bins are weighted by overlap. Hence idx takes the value 3.74 angstrom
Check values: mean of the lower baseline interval 1.86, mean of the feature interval 1.62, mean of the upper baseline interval 1.72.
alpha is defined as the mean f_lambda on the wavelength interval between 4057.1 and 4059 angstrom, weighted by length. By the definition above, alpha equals 1.66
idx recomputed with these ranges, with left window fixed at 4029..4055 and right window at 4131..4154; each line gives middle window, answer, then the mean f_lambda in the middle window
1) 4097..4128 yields 3.5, 1.59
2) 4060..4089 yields 1.2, 1.76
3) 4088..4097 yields 1.3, 1.55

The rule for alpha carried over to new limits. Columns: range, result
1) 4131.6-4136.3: 1.74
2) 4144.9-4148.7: 1.78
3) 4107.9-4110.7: 1.56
